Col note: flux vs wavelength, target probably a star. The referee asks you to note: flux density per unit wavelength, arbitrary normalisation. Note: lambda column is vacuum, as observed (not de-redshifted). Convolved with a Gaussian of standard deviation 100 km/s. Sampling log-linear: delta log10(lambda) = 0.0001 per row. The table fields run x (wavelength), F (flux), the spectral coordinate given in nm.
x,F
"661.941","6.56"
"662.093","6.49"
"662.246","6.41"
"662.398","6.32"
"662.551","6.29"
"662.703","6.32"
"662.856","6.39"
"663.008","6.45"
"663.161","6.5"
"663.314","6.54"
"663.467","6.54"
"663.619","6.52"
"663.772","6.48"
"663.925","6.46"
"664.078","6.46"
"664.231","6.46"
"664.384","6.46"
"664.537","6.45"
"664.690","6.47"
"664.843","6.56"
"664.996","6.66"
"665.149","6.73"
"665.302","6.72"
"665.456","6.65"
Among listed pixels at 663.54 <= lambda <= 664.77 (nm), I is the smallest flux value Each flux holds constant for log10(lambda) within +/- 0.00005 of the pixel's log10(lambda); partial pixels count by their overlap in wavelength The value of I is 6.45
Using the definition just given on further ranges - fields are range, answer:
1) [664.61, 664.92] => 6.47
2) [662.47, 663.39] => 6.29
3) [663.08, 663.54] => 6.5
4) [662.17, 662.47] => 6.32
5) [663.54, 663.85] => 6.48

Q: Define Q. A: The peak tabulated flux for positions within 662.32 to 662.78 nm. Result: 6.32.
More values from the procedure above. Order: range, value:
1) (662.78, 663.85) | 6.54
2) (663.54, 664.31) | 6.52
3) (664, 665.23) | 6.73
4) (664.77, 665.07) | 6.66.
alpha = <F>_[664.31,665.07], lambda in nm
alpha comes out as 6.52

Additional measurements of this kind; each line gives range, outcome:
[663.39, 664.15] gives 6.49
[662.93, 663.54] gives 6.5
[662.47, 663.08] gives 6.37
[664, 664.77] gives 6.46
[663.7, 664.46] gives 6.46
